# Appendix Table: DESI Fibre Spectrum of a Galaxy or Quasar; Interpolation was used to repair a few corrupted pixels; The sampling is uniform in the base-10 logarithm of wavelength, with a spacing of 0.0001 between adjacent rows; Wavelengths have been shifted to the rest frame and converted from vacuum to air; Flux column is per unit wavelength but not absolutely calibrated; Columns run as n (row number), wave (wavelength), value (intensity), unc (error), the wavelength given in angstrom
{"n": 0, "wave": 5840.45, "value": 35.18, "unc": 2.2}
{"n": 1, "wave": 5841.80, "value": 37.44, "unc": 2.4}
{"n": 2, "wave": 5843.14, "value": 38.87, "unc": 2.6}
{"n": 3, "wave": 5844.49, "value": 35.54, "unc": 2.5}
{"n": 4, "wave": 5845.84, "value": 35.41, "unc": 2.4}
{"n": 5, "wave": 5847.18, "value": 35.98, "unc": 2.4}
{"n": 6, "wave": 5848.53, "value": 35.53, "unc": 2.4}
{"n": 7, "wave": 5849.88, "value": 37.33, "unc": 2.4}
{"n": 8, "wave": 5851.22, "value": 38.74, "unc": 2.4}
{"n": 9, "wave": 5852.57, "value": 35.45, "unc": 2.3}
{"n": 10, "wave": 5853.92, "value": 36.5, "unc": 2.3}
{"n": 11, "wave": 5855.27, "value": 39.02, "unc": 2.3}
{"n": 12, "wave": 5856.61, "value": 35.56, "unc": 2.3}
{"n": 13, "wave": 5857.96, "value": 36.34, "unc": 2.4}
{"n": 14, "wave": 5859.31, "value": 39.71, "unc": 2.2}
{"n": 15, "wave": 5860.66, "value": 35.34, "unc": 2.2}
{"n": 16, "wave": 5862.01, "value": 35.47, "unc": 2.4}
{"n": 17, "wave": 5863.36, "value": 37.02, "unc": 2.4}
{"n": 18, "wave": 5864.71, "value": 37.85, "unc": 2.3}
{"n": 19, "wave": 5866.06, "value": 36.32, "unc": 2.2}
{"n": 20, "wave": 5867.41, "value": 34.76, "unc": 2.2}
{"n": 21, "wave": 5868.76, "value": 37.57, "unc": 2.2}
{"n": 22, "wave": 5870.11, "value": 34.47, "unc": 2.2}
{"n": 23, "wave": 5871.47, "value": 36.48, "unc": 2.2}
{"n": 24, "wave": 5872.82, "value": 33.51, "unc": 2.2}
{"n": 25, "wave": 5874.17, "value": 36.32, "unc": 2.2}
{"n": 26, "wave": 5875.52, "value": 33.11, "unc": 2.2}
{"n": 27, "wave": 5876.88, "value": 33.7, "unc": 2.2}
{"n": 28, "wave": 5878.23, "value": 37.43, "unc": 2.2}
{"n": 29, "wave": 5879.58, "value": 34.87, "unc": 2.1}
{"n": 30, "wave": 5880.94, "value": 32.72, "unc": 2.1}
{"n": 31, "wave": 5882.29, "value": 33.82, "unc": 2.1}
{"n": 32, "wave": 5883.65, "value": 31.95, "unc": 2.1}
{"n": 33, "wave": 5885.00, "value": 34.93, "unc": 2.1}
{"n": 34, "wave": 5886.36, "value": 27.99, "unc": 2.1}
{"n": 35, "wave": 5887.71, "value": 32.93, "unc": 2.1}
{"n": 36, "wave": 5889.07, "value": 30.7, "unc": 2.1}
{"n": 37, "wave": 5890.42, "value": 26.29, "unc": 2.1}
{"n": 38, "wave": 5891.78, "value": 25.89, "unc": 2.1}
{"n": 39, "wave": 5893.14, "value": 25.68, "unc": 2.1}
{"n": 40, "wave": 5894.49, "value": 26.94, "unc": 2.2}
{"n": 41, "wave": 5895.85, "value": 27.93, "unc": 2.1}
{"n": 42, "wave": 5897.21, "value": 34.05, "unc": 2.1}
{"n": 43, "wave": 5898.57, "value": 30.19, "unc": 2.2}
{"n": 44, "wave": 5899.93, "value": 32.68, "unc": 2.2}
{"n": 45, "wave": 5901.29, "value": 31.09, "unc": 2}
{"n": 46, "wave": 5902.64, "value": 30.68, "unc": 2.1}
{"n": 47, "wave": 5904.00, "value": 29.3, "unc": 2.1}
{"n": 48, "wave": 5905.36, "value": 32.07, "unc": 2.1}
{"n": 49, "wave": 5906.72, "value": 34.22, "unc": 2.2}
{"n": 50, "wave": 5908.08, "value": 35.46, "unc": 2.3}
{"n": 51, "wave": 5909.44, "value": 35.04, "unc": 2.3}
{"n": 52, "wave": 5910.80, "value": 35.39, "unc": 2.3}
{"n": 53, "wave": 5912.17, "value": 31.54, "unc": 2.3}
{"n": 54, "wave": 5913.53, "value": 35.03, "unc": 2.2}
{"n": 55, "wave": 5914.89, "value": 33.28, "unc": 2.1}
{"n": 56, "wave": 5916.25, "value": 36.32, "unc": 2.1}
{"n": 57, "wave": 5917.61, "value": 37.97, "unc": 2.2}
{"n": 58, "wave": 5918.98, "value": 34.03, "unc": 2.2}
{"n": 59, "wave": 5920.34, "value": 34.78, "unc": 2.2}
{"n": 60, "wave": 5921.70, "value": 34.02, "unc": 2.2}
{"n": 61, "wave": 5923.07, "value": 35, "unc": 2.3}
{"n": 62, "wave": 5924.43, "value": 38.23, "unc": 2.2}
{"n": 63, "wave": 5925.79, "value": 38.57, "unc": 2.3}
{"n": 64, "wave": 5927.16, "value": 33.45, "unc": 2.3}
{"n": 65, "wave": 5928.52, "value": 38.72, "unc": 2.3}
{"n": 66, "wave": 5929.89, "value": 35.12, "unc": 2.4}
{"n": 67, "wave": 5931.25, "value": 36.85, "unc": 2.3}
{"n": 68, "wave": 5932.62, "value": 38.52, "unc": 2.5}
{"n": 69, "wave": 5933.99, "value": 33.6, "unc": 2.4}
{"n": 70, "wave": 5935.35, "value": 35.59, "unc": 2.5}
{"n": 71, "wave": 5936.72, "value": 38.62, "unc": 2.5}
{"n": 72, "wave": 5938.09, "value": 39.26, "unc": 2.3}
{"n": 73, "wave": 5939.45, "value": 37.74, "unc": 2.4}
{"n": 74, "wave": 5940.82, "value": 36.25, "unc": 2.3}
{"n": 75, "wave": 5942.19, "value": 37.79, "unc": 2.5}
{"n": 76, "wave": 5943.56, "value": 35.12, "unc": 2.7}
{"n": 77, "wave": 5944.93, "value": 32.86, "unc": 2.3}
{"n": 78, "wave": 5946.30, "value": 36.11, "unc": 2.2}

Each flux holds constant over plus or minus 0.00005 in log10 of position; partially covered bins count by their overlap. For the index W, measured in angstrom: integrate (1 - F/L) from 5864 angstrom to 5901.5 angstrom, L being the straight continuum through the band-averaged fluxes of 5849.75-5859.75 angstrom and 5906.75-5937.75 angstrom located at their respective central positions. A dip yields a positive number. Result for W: 4.1 angstrom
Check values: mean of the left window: 37.3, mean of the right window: 35.7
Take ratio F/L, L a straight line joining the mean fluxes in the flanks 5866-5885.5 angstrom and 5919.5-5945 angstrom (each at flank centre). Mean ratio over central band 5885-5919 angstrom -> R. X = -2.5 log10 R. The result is 0.12 mag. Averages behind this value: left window 34.7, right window 36.4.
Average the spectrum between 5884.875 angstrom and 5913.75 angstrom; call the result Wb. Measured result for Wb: 31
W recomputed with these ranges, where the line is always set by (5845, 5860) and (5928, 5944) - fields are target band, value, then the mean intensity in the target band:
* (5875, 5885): 0.77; 34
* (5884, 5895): 2.34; 29.1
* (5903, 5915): 1.13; 33.4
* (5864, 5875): 0.30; 35.9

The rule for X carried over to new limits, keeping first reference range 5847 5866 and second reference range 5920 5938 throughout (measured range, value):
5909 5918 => 0.050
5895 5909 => 0.152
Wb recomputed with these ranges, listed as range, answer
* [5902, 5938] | 35.1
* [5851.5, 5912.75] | 33.5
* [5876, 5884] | 34.1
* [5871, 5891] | 33.1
